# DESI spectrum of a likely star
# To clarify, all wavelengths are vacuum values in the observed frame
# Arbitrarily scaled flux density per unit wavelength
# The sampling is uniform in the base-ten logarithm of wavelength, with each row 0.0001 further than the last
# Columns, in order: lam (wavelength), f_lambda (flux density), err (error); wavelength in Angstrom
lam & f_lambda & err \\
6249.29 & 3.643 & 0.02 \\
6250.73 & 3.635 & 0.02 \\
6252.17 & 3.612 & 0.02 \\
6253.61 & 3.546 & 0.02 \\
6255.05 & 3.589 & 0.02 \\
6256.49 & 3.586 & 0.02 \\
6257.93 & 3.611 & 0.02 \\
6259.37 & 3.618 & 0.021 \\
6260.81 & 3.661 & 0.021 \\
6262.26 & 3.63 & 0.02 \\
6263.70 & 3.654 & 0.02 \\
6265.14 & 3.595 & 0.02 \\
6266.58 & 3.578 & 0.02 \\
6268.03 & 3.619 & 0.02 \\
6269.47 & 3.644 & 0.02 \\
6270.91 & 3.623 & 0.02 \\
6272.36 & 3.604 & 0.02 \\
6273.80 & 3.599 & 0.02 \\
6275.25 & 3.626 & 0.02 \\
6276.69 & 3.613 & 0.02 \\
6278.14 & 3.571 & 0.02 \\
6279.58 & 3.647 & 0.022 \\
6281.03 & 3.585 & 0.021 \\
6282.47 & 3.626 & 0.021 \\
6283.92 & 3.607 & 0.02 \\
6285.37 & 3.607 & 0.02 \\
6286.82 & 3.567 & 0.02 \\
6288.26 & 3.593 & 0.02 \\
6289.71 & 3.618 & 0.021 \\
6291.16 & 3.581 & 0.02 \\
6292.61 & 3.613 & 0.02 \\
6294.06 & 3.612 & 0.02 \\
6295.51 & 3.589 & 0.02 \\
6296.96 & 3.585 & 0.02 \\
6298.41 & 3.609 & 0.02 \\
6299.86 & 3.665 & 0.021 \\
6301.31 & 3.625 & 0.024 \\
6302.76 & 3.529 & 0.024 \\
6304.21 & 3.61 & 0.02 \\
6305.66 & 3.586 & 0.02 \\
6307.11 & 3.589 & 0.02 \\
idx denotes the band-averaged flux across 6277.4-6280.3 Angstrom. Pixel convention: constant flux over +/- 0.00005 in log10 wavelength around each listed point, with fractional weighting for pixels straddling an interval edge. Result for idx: 3.61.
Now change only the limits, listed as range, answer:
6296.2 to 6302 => 3.62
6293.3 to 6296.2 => 3.6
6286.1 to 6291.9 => 3.59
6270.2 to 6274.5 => 3.61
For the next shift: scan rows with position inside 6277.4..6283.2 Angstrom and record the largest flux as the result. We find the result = 3.647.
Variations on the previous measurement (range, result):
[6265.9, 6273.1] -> 3.644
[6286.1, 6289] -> 3.593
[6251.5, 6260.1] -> 3.618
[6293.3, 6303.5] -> 3.665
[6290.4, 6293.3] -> 3.613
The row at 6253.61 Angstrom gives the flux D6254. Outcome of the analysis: 3.546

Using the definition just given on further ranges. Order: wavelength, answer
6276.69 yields 3.613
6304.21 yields 3.61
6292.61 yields 3.613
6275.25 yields 3.626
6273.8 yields 3.599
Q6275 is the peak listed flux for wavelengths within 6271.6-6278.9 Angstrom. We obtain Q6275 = 3.626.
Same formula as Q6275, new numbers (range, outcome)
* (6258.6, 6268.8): 3.661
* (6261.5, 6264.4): 3.654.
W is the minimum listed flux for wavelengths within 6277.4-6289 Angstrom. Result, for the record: 3.567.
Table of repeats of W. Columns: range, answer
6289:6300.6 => 3.581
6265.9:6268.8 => 3.578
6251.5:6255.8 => 3.546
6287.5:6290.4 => 3.593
